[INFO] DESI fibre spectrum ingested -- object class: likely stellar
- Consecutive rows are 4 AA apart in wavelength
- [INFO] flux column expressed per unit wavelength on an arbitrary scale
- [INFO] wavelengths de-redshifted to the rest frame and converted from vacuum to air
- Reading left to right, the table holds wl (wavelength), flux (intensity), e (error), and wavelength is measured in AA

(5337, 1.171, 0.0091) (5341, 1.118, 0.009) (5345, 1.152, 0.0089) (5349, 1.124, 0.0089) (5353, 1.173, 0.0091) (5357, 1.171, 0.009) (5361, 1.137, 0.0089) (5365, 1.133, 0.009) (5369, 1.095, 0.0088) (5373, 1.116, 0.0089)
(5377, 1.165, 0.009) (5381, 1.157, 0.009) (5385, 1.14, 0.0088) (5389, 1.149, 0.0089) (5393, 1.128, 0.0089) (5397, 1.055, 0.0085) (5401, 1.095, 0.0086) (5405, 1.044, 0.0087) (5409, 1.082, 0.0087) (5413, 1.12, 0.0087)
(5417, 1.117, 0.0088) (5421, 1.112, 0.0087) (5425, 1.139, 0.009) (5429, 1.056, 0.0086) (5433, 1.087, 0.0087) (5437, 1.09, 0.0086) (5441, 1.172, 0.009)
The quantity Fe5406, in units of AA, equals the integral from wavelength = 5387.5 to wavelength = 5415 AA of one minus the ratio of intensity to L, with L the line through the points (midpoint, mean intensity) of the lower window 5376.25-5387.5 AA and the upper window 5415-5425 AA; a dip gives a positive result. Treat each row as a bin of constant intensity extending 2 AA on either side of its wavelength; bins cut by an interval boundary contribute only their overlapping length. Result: 1.0 AA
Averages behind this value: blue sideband 1.15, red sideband 1.12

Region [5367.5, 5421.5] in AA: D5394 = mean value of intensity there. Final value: 1.11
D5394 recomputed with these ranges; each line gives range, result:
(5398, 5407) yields 1.07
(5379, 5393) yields 1.15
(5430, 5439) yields 1.08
